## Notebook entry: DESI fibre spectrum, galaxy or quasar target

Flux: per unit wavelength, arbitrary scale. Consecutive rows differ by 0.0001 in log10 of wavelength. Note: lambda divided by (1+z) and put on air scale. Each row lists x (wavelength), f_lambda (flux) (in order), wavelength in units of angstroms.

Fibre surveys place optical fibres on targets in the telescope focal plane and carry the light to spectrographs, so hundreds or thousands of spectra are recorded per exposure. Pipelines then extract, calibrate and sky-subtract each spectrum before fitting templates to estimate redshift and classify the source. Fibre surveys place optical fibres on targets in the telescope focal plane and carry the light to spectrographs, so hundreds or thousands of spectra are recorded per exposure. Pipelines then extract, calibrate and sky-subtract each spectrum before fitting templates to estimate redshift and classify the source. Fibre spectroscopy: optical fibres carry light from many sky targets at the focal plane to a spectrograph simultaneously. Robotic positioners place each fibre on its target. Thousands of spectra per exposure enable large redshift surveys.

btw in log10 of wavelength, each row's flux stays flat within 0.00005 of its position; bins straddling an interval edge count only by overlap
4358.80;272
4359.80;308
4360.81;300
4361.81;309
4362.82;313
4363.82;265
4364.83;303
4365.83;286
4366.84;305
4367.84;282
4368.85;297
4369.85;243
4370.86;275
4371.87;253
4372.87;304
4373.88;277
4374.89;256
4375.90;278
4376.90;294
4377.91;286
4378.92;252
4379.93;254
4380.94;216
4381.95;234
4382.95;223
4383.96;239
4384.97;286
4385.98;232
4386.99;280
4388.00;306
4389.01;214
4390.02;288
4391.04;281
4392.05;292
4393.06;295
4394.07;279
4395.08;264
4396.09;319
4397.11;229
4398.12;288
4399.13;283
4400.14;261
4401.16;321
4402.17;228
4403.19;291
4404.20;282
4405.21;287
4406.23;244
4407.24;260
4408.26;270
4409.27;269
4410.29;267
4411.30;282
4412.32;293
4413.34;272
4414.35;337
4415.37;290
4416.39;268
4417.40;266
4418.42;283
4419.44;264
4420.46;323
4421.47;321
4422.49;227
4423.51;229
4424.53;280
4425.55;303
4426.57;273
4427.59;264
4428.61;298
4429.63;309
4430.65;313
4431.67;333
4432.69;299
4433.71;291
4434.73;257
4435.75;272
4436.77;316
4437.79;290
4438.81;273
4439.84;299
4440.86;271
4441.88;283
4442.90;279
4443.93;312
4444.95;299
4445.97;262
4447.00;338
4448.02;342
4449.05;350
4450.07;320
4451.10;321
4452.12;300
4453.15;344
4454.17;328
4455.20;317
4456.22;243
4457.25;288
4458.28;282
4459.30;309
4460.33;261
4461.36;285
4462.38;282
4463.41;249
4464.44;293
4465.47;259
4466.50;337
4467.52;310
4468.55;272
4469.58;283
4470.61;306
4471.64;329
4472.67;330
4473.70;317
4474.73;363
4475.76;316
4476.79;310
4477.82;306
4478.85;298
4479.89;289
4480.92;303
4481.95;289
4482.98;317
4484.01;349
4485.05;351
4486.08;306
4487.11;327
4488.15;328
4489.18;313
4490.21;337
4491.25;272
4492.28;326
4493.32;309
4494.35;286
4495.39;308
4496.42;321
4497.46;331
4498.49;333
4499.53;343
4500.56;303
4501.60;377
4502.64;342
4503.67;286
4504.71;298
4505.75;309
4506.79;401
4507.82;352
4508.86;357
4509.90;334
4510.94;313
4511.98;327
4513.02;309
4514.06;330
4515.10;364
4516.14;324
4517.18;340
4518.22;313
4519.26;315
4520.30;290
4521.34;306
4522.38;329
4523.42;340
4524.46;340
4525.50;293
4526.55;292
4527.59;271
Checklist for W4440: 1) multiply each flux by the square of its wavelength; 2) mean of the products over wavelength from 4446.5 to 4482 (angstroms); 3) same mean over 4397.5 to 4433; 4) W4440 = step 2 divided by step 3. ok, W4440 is 1.11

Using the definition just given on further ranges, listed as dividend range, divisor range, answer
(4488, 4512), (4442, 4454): 1.06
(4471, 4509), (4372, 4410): 1.25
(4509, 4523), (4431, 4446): 1.15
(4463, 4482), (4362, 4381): 1.15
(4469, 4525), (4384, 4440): 1.19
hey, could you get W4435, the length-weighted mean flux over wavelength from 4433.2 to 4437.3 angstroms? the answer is 284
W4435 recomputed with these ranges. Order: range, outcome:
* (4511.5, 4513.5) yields 318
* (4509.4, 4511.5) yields 323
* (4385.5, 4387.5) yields 256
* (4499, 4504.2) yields 330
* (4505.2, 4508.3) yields 354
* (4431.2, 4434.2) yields 308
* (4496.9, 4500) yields 335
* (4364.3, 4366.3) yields 294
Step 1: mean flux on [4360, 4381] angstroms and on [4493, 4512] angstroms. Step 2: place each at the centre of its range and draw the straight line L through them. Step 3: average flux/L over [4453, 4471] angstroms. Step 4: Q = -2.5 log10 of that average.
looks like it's 0.082 mag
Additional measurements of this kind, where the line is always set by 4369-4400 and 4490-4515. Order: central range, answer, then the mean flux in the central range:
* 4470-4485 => -0.011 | 317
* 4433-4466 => 0.019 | 294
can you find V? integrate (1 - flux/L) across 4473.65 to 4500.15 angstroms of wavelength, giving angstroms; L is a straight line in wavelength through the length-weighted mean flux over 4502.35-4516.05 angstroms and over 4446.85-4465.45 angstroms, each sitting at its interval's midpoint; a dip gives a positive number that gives 0.1 angstroms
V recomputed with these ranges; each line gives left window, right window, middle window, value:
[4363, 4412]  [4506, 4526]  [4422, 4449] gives 0.3 angstroms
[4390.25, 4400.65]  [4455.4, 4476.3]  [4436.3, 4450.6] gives -0.6 angstroms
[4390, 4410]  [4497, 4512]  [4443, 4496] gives 1.2 angstroms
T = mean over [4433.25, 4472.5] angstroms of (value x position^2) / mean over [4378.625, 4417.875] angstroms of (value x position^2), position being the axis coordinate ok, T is 1.1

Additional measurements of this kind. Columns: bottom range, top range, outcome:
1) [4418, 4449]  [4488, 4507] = 1.13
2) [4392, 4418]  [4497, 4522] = 1.24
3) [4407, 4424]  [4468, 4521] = 1.19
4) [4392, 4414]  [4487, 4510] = 1.23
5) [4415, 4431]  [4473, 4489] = 1.16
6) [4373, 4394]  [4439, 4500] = 1.20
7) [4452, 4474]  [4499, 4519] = 1.15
